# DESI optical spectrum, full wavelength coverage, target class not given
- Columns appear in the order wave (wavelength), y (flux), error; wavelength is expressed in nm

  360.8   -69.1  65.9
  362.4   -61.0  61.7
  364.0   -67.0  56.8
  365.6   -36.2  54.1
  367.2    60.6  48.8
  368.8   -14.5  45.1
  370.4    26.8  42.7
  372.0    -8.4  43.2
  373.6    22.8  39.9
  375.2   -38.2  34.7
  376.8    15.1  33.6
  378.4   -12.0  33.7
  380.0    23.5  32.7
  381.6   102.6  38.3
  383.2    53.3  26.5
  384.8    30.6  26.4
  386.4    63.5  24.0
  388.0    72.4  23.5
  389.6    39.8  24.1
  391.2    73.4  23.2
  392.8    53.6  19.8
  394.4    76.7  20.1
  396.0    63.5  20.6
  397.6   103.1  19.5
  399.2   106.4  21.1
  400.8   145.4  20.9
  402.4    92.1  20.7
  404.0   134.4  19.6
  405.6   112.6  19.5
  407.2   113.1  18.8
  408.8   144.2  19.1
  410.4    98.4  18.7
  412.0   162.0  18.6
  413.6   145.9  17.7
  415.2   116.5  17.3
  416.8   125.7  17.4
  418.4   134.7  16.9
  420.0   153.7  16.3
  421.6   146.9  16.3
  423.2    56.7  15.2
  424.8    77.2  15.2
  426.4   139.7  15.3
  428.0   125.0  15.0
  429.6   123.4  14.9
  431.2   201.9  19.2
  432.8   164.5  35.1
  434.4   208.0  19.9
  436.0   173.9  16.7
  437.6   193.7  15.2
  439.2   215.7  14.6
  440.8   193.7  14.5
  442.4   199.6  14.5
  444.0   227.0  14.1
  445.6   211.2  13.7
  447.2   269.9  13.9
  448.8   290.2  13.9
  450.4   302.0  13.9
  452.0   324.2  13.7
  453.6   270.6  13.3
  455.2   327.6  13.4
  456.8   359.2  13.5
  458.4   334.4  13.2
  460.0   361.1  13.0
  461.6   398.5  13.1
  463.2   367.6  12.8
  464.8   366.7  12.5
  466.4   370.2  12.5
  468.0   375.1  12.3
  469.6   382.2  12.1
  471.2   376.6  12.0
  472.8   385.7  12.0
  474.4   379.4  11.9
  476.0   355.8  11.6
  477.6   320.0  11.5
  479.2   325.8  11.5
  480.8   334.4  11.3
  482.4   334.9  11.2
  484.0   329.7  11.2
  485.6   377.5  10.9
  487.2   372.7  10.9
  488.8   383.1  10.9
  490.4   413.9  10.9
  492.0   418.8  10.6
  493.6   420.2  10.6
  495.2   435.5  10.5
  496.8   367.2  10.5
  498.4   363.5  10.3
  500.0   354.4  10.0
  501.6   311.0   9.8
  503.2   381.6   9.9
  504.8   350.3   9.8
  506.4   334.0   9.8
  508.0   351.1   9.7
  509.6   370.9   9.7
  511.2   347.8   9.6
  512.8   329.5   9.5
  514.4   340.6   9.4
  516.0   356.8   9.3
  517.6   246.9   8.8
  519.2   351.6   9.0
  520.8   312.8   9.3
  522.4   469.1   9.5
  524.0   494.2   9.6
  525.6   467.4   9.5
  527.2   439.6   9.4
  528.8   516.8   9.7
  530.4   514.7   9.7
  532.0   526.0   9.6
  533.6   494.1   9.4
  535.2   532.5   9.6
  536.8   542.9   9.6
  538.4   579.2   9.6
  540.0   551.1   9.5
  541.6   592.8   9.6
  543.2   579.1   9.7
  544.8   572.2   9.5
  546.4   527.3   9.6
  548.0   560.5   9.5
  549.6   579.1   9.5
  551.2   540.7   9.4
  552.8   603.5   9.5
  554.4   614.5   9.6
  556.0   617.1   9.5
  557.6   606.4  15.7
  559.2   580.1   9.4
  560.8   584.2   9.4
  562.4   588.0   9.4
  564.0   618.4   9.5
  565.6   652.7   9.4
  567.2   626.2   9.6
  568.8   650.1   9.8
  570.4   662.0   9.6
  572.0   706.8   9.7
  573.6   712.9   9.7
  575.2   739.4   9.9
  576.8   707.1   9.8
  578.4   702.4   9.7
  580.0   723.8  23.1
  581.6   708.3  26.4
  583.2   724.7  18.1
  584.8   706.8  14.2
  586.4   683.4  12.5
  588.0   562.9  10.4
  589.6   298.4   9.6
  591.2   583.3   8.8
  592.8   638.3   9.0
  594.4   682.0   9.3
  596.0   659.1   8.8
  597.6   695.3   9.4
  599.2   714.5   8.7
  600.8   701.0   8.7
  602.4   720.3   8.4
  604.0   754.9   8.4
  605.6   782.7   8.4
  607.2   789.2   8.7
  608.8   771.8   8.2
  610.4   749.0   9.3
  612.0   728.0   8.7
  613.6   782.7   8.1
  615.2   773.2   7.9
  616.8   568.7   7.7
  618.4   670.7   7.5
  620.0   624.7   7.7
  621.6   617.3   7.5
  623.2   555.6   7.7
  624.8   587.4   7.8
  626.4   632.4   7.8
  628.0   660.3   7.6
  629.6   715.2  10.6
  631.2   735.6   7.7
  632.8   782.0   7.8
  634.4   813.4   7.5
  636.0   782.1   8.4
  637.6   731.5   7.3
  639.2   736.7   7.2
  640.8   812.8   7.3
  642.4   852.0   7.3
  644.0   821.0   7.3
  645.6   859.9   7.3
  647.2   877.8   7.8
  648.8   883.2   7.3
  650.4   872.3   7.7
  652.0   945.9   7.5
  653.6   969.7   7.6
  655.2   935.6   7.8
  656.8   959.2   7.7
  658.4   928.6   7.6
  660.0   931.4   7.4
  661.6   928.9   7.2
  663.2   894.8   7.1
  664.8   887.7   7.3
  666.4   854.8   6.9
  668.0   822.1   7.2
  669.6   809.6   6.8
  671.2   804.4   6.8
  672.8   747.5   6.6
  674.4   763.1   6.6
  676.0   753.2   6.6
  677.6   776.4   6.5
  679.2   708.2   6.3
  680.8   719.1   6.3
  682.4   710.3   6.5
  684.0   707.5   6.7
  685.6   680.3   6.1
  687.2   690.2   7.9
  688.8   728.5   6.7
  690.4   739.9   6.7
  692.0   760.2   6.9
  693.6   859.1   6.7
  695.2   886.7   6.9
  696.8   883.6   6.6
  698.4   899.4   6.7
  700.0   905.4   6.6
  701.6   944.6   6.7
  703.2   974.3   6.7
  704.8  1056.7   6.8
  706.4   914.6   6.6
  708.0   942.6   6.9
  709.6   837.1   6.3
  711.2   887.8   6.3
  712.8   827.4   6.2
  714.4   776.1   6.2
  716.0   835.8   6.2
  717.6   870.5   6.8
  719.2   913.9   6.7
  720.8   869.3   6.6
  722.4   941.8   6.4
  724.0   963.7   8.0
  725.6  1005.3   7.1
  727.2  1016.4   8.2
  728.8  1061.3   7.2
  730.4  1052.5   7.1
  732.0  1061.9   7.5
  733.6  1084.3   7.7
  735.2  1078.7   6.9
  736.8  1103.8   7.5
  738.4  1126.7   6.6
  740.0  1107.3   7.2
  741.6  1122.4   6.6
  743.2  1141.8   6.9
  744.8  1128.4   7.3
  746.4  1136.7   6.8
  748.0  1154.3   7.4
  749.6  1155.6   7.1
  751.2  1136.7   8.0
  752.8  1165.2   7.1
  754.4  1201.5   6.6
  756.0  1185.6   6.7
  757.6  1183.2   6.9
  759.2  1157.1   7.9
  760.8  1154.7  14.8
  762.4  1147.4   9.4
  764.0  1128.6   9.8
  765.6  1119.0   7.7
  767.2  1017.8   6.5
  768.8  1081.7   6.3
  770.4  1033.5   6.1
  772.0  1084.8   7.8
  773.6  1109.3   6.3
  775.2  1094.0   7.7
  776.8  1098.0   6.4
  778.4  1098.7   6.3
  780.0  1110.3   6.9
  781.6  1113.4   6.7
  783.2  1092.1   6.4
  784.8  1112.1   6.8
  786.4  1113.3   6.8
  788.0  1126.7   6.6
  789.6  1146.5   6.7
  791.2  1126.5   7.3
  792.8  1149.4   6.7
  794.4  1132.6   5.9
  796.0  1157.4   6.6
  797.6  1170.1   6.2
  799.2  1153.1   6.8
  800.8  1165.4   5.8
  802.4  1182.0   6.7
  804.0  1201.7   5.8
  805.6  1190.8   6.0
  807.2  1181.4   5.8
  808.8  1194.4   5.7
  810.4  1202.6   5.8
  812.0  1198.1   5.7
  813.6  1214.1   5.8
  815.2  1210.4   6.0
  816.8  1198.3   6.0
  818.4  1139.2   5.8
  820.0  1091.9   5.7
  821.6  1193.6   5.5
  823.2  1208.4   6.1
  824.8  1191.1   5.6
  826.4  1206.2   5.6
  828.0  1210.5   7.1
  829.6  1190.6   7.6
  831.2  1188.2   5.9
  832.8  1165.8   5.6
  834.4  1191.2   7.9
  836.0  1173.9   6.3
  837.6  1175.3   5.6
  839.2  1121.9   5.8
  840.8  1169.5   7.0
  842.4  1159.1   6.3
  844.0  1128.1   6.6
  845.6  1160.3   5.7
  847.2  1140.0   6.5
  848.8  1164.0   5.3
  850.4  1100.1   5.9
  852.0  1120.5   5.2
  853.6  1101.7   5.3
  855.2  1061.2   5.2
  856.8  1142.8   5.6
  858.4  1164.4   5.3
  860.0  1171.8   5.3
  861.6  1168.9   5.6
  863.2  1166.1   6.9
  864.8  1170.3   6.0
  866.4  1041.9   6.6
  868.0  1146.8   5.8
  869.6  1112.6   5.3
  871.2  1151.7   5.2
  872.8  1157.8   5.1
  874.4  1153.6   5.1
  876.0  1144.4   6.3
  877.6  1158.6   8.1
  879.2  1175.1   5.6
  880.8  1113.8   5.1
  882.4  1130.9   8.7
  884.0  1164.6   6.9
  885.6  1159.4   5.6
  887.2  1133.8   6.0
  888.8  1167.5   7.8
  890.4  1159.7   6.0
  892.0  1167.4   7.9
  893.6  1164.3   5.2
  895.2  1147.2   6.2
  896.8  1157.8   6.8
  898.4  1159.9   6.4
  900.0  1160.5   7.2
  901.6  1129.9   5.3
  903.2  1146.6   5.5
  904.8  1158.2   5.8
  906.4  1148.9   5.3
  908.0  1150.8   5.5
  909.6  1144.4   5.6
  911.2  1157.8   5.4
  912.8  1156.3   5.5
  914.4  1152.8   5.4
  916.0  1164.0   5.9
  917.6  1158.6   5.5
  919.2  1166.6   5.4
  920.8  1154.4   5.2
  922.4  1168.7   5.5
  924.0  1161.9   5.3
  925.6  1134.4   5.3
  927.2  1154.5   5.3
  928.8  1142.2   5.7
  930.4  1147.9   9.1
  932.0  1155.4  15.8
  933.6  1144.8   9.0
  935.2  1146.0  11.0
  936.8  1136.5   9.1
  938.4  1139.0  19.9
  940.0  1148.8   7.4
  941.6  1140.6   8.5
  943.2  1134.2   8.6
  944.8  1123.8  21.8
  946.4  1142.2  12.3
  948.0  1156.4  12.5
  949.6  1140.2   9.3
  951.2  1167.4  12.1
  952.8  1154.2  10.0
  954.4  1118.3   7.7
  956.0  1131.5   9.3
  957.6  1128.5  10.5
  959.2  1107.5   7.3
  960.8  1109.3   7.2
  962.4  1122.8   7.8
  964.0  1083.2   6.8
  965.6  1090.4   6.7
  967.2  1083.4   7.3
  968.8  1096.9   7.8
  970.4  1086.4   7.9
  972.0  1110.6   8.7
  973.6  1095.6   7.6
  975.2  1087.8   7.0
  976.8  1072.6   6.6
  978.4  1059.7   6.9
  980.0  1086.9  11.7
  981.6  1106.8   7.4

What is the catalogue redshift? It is 0.00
